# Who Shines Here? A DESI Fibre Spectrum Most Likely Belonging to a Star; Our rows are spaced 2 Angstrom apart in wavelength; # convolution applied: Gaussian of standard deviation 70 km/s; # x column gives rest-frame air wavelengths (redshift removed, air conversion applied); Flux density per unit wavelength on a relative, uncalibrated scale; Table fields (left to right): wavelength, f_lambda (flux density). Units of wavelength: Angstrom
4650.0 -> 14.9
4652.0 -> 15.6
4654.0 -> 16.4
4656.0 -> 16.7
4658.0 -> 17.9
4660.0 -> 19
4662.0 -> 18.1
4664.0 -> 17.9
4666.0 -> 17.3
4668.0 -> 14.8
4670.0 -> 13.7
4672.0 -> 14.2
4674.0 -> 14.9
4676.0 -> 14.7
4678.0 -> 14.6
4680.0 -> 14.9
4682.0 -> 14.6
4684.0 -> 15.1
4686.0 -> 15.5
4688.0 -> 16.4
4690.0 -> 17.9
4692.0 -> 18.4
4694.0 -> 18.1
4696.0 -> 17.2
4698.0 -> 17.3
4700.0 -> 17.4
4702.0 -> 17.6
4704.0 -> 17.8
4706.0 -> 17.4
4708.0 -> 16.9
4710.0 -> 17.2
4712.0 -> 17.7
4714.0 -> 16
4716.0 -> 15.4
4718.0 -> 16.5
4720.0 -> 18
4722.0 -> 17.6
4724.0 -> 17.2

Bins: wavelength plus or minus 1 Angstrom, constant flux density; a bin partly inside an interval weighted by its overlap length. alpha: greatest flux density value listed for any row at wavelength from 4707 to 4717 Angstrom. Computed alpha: 17.7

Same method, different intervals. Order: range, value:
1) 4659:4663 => 19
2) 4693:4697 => 18.1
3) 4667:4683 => 14.9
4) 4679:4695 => 18.4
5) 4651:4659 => 17.9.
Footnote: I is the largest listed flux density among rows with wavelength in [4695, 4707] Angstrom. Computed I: 17.8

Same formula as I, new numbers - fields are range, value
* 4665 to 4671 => 17.3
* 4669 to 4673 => 14.2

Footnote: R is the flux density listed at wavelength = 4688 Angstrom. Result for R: 16.4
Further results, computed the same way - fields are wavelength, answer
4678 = 14.6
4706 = 17.4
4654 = 16.4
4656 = 16.7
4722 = 17.6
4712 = 17.7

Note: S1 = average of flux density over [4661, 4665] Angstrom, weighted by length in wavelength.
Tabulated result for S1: 18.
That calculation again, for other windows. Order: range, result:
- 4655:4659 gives 17.3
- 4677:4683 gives 14.7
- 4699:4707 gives 17.6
